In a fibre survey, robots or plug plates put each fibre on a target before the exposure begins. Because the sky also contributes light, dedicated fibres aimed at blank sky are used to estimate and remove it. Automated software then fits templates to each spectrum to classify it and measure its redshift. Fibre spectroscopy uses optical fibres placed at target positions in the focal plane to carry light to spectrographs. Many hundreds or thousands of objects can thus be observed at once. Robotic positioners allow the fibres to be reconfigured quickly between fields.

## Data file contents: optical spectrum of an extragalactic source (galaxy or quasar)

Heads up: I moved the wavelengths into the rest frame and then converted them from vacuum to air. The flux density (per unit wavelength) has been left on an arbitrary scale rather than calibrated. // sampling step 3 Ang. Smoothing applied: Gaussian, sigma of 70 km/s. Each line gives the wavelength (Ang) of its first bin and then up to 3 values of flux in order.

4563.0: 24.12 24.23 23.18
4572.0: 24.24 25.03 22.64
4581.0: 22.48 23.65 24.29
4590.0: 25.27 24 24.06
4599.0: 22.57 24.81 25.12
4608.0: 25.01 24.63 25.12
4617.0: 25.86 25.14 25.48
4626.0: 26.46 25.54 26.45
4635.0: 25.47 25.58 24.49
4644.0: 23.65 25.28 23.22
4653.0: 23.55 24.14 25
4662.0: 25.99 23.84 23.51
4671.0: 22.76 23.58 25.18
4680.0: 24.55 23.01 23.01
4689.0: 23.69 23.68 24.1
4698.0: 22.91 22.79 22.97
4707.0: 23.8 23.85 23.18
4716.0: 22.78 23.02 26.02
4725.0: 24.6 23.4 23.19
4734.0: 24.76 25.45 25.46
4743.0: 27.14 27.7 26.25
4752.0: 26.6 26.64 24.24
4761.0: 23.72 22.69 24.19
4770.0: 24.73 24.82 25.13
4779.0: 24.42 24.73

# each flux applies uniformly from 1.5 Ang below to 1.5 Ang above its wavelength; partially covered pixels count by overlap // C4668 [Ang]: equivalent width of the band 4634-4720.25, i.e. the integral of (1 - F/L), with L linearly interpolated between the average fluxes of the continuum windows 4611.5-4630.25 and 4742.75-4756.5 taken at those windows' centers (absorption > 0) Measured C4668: 7.4 Ang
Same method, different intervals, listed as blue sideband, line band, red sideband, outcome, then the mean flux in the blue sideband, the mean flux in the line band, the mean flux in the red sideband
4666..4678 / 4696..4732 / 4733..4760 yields 2.1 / 23.7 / 23.6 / 26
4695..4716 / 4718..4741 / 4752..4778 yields -0.6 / 23.3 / 24.5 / 24.6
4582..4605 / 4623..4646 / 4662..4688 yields -1.4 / 24.1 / 25.4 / 23.8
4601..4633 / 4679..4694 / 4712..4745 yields 0.8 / 25.4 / 23.6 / 24.5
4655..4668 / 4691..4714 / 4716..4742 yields 1.0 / 24.6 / 23.4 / 24.4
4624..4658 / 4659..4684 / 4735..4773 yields 0.9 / 24.9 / 24.1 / 25.4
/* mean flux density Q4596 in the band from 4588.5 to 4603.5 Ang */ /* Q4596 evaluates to 24.1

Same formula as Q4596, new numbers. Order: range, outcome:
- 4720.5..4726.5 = 25.3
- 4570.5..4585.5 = 23.6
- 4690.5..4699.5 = 23.6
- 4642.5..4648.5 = 24.5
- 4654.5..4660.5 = 24.6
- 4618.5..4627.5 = 25.7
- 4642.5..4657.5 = 24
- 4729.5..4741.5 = 24.7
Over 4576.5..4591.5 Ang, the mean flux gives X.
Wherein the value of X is 23.7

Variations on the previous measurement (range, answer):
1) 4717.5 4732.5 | 24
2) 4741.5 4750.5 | 27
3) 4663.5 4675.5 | 23.4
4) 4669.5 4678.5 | 23.8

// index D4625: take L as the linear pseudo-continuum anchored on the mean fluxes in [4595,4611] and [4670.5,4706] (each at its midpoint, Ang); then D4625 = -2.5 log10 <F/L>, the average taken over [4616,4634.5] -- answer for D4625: -0.072 mag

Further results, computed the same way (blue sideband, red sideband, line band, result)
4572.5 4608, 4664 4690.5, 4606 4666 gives -0.051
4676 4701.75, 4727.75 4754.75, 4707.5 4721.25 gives 0.056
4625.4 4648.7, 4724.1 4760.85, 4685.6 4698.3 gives 0.079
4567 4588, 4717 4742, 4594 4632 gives -0.053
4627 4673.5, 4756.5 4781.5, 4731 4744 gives -0.044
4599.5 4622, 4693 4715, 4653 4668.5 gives -0.016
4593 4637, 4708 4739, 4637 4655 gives 0.024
